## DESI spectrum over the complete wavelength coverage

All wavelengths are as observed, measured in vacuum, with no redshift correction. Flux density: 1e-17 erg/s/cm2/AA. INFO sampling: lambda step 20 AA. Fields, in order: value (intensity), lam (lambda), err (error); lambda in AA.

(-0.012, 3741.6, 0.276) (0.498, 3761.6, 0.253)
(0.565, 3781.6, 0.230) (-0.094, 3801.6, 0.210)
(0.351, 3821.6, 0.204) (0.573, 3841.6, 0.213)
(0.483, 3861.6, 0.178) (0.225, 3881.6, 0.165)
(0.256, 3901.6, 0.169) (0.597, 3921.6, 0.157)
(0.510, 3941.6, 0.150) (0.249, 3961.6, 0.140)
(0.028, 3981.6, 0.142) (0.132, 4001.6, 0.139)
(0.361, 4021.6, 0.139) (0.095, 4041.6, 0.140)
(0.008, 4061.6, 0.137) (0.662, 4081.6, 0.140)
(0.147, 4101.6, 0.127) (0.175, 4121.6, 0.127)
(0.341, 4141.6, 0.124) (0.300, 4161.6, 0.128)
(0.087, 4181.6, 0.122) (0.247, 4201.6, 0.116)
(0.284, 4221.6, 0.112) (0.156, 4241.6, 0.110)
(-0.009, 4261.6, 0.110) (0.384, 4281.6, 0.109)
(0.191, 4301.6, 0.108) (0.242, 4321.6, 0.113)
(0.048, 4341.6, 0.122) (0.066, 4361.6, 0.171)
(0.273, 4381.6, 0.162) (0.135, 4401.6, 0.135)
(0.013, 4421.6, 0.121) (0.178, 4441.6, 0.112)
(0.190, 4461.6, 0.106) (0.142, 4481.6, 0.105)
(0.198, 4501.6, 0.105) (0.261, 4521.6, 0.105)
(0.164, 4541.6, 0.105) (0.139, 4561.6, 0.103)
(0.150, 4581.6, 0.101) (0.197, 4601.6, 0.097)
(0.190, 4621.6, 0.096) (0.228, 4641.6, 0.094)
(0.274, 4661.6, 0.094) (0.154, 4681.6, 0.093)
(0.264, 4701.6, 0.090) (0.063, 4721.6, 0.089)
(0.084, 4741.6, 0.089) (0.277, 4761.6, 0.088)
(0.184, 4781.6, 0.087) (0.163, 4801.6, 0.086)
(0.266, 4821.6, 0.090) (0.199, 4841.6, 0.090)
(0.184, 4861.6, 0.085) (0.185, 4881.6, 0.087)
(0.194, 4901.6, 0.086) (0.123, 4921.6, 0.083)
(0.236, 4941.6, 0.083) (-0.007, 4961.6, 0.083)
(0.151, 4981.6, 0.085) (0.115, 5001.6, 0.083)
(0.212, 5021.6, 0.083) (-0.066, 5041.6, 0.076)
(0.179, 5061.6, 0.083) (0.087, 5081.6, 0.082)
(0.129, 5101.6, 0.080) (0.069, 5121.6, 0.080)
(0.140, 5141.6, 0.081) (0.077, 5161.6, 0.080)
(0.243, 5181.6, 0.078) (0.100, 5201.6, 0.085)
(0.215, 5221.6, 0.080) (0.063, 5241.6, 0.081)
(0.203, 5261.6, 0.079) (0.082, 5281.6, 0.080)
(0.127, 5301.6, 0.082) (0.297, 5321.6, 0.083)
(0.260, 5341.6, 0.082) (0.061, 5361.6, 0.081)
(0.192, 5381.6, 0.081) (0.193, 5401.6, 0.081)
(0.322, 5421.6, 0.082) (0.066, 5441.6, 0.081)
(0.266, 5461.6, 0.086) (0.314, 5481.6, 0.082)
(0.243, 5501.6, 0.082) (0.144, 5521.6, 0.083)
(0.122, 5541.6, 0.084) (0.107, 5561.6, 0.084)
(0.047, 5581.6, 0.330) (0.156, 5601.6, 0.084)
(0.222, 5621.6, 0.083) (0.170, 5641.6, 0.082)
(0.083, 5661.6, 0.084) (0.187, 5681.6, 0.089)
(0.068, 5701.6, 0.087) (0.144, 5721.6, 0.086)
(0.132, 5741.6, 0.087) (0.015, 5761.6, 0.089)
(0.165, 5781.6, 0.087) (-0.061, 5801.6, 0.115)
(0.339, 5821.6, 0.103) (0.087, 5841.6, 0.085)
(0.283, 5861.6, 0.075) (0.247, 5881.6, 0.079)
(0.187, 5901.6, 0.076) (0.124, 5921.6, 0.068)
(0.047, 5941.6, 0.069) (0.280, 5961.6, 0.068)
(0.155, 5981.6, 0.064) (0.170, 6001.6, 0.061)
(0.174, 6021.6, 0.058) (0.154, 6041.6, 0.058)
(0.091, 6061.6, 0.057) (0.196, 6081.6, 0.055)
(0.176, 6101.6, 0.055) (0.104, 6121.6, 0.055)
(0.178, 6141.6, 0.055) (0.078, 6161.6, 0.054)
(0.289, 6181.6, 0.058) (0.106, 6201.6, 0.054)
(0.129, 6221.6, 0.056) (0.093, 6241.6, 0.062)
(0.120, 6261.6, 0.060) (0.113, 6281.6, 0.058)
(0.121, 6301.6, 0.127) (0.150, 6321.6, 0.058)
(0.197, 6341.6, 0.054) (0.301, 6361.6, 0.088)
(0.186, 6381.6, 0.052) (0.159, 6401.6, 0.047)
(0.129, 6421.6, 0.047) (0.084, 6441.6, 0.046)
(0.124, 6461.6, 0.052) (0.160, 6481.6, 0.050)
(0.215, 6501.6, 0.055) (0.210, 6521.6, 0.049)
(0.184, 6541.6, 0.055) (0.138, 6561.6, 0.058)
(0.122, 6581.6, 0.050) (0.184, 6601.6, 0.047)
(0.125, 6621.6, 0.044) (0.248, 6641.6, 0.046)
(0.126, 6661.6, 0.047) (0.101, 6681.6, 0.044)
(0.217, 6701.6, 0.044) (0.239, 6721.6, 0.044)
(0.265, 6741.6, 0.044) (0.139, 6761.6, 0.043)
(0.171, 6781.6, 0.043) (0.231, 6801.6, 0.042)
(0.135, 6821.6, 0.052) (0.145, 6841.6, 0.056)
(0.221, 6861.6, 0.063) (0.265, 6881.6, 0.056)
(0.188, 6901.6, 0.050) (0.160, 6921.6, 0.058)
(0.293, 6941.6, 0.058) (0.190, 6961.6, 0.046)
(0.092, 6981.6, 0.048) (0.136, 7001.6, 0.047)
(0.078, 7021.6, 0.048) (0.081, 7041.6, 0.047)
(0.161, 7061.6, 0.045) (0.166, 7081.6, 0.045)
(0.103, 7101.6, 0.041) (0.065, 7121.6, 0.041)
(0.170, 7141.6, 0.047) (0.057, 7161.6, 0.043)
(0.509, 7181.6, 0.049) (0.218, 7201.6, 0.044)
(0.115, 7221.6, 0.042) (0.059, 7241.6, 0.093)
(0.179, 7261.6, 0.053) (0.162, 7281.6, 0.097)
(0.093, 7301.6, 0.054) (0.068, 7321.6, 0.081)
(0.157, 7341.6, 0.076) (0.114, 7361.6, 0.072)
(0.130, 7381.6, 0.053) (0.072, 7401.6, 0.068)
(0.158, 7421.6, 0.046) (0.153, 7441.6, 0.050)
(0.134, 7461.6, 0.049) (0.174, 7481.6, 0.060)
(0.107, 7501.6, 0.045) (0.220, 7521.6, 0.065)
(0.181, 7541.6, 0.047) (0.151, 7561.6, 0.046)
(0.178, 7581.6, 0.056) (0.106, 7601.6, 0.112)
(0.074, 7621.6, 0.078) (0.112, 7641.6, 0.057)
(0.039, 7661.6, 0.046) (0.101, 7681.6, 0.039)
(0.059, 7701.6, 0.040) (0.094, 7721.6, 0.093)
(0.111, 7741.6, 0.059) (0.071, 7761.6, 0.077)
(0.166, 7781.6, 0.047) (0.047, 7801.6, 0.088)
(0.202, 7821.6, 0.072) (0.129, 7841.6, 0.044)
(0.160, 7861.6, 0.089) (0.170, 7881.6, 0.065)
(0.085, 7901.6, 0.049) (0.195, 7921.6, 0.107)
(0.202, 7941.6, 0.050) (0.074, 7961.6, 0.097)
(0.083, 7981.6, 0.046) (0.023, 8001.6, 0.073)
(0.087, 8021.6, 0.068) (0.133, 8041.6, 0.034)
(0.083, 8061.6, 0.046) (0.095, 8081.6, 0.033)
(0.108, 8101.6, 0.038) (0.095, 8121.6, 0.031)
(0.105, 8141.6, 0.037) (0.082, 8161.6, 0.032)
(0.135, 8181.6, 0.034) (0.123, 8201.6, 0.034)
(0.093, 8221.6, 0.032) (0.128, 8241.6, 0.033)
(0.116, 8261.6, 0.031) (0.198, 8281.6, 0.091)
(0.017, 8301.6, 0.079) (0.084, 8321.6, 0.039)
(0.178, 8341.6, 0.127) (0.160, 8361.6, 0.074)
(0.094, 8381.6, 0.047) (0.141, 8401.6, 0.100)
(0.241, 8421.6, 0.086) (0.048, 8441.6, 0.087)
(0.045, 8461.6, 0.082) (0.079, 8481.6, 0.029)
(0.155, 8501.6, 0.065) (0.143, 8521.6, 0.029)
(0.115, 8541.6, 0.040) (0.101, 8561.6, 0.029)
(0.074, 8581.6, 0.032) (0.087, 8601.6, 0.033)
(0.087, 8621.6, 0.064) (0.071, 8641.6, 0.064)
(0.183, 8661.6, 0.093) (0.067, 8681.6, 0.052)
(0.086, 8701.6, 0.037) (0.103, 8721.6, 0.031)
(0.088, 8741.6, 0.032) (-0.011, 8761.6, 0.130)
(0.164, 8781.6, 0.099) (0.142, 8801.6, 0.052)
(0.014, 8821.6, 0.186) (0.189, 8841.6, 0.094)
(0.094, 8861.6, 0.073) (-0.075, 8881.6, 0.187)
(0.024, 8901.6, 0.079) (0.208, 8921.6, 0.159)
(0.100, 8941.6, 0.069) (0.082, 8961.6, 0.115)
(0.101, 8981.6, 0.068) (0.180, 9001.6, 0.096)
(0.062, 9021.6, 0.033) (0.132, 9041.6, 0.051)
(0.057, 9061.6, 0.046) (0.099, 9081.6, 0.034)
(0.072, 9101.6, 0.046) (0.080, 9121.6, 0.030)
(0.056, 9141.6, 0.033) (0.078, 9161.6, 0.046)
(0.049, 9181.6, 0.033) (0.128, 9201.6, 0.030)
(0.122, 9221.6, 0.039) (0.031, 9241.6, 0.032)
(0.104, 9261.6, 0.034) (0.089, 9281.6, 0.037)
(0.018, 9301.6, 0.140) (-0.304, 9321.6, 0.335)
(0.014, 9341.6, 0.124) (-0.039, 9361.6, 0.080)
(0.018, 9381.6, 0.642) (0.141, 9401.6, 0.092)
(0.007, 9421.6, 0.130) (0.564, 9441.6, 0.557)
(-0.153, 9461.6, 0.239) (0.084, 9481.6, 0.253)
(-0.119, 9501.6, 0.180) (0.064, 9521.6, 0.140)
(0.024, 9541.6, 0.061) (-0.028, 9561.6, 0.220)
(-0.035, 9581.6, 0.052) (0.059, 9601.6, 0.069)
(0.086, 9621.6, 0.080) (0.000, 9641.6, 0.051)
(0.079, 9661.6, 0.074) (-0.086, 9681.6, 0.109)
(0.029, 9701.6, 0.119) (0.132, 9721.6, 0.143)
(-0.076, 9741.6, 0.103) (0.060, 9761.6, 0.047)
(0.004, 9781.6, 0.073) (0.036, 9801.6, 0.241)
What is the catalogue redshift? 0.093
